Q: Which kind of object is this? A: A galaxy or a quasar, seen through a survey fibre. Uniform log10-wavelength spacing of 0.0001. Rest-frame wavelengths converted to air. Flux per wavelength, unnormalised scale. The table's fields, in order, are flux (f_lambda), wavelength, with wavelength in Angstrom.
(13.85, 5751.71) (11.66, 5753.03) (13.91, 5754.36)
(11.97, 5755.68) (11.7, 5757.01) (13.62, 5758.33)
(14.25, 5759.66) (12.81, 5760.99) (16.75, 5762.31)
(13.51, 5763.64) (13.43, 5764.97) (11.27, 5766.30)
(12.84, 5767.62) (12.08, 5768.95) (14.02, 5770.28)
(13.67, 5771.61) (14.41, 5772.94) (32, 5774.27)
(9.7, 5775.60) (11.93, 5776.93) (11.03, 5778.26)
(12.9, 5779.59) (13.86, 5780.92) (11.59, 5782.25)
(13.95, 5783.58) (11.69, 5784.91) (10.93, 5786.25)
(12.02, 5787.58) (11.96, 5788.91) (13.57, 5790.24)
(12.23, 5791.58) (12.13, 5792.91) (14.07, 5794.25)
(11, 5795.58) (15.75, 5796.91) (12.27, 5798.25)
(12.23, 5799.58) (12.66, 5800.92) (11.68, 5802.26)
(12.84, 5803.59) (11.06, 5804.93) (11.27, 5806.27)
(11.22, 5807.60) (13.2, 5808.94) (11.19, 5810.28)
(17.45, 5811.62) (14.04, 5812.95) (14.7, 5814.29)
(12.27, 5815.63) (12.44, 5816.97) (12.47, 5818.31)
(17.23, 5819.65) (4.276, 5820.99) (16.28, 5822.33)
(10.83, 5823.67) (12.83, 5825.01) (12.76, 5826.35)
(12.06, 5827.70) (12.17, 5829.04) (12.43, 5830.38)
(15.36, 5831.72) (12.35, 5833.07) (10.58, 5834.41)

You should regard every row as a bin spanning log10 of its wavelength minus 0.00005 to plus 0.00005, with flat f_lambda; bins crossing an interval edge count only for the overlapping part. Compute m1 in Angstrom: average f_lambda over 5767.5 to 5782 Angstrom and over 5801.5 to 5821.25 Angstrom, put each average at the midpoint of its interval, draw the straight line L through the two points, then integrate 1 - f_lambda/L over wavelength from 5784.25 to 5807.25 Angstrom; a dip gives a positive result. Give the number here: 1.9 Angstrom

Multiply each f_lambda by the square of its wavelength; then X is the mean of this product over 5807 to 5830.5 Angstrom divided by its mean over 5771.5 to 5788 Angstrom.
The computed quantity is 0.94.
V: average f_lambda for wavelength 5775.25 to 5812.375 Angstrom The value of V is 12.4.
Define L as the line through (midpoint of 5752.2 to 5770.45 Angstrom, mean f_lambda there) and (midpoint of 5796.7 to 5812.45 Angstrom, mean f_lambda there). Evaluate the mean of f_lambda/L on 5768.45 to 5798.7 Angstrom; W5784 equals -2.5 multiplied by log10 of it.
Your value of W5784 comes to -0.05 mag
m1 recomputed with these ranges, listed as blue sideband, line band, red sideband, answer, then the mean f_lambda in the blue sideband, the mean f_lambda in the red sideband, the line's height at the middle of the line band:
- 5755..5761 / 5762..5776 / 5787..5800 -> -2.3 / 12.9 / 12.7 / 12.8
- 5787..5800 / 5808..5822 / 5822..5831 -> -0.3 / 12.7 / 12.6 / 12.7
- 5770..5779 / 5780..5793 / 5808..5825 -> 2.0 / 15.3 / 13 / 14.6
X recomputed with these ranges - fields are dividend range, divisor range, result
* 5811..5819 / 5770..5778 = 0.89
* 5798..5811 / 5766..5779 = 0.84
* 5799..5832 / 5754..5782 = 0.93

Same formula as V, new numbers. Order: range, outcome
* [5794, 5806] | 12.5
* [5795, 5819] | 12.8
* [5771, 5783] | 14.6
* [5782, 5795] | 12.4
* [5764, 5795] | 13.4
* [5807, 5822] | 12.9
